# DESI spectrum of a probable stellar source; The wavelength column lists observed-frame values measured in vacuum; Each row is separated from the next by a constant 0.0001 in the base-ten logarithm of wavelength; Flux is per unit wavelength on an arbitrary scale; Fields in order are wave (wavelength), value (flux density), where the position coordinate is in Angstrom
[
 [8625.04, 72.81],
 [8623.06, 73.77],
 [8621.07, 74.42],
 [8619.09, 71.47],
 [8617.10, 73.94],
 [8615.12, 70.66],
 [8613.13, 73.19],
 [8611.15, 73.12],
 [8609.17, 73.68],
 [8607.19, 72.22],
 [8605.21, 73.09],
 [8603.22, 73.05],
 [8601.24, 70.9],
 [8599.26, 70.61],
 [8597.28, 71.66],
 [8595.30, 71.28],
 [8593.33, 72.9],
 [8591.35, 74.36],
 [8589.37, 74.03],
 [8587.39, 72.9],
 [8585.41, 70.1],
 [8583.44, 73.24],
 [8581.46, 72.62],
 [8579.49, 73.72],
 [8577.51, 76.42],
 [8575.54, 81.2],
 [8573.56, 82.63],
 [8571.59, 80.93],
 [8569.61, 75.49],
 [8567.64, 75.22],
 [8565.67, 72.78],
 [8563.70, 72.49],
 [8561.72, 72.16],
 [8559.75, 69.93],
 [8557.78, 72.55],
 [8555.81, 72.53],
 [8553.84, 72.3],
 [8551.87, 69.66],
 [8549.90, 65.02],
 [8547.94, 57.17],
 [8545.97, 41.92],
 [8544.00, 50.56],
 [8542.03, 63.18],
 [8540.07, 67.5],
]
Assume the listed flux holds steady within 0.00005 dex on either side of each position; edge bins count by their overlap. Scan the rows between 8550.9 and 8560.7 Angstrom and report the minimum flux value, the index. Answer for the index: 69.66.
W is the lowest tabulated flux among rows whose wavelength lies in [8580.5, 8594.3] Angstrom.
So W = 70.1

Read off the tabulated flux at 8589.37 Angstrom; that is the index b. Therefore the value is 74.03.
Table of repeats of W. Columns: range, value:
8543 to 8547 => 41.92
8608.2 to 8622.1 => 70.66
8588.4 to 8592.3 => 74.03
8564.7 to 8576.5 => 72.78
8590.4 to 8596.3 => 71.28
